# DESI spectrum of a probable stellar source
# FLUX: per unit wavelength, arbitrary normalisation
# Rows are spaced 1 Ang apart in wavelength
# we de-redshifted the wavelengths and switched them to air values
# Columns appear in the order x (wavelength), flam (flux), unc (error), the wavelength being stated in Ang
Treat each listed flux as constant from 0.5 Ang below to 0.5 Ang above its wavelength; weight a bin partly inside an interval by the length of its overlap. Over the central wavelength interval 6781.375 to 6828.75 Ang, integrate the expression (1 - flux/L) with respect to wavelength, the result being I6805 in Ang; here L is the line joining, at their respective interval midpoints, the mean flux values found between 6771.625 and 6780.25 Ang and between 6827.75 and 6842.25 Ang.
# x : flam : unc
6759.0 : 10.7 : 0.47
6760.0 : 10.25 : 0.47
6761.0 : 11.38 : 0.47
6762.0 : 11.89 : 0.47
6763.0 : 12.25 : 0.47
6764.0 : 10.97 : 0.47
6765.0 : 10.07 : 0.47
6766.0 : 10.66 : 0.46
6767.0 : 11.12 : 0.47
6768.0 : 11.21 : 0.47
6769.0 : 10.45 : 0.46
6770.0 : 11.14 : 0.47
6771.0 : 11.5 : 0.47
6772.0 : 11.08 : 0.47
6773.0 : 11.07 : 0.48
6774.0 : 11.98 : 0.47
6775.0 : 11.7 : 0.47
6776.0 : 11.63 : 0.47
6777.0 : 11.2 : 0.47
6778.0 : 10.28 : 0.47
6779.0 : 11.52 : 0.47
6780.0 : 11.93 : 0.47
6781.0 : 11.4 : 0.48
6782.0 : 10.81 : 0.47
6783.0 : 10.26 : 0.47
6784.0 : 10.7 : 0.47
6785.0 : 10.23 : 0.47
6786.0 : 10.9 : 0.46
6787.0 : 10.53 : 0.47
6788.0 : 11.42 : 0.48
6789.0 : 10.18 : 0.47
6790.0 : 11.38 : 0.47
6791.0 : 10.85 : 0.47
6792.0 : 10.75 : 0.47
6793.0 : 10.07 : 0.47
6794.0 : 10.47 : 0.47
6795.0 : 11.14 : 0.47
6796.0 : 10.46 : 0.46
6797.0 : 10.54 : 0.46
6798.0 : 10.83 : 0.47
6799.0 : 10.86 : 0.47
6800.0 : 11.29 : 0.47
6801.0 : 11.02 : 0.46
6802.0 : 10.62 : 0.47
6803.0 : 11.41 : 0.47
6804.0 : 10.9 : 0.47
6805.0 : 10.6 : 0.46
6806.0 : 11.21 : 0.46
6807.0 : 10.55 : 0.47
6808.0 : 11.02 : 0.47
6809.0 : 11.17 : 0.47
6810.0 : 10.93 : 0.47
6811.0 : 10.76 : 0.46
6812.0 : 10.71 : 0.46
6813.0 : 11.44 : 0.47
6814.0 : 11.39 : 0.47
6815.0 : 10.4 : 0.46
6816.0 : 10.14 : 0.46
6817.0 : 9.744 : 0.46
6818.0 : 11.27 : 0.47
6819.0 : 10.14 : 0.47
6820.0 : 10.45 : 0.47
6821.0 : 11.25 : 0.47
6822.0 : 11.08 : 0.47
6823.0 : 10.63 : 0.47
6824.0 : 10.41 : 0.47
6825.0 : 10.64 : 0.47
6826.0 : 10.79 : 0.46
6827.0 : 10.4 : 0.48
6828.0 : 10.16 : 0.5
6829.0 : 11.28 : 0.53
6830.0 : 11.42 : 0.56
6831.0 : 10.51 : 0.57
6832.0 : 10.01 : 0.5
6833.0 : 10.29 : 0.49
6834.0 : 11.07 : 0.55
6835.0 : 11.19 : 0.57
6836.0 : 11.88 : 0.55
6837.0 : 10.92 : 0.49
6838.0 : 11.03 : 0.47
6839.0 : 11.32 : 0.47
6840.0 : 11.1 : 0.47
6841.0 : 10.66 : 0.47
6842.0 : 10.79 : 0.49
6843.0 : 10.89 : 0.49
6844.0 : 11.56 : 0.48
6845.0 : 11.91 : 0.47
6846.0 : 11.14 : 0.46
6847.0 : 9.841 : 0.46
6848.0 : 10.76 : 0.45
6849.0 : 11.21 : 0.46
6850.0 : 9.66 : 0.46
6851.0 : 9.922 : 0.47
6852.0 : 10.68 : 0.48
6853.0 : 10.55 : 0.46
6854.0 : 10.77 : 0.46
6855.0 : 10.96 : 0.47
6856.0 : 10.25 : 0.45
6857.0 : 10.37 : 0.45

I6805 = 1.7 Ang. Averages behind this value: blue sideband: 11.4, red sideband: 10.9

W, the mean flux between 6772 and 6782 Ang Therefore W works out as 11.4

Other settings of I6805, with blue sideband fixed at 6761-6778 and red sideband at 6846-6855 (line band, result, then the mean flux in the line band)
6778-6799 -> 0.46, 10.8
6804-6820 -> 0.12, 10.8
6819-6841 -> -0.31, 10.8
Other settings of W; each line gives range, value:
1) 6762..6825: 10.9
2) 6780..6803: 10.8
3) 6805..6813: 10.9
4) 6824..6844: 10.9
